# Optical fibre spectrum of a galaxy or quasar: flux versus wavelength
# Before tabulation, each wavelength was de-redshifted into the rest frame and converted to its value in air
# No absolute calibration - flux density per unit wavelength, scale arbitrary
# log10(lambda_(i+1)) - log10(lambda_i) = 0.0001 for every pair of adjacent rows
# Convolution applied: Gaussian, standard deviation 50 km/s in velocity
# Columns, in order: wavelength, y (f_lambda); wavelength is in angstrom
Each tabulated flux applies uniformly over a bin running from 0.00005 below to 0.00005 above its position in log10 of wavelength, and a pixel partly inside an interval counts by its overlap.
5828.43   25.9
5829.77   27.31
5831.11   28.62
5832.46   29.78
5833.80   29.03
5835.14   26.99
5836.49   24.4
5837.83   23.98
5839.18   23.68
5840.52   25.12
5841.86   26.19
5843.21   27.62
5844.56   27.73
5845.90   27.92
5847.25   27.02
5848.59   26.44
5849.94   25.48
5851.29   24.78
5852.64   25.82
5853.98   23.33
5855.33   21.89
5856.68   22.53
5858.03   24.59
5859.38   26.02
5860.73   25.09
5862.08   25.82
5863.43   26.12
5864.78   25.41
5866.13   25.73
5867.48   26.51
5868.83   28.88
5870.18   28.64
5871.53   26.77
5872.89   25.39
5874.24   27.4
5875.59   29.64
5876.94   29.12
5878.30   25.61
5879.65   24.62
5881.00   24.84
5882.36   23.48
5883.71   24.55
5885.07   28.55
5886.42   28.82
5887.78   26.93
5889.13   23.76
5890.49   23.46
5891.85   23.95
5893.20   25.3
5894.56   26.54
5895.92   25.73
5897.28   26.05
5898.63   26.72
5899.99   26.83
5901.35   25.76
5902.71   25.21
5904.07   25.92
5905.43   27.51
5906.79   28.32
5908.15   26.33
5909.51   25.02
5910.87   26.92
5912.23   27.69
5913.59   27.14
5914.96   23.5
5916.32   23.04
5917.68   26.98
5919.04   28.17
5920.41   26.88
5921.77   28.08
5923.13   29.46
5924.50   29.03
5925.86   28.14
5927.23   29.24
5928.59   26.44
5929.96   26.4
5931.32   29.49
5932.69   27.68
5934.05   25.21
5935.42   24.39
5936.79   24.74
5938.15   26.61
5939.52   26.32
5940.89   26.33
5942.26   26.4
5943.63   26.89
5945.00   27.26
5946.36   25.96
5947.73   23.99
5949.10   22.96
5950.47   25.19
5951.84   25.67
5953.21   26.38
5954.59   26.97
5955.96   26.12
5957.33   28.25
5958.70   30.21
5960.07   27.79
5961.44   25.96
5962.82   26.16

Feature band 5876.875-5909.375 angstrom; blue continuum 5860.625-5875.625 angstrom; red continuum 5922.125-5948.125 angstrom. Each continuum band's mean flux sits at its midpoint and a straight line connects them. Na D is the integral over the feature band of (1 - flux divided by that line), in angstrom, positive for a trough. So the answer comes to 1.1 angstrom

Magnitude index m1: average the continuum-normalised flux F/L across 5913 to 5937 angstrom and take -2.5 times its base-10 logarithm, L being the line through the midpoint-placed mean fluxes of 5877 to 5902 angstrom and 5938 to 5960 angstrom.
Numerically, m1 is -0.033 mag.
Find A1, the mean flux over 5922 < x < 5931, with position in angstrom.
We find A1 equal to 28.2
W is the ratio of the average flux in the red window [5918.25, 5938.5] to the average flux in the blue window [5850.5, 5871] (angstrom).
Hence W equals 1.08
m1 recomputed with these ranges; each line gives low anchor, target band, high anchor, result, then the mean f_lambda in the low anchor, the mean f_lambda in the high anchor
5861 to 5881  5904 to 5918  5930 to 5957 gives 0.01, 26.7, 26.1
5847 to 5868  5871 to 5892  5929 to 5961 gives -0.03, 25.1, 26.4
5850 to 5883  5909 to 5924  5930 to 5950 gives -0.03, 25.7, 26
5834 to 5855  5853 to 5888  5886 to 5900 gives -0.01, 25.8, 25.7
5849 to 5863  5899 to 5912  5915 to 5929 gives 0.01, 24.6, 27.4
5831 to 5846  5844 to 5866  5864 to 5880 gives 0.06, 26.6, 27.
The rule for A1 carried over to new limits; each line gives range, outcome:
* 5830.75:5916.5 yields 26.1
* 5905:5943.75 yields 26.8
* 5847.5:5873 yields 25.6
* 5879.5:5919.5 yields 25.9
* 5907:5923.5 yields 26.6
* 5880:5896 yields 25.5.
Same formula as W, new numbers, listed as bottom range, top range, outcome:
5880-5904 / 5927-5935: 1.06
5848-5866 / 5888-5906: 1.03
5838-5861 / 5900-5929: 1.06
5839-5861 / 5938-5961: 1.04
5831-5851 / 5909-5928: 1.02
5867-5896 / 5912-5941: 1.02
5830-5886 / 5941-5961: 1.01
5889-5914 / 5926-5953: 1.01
